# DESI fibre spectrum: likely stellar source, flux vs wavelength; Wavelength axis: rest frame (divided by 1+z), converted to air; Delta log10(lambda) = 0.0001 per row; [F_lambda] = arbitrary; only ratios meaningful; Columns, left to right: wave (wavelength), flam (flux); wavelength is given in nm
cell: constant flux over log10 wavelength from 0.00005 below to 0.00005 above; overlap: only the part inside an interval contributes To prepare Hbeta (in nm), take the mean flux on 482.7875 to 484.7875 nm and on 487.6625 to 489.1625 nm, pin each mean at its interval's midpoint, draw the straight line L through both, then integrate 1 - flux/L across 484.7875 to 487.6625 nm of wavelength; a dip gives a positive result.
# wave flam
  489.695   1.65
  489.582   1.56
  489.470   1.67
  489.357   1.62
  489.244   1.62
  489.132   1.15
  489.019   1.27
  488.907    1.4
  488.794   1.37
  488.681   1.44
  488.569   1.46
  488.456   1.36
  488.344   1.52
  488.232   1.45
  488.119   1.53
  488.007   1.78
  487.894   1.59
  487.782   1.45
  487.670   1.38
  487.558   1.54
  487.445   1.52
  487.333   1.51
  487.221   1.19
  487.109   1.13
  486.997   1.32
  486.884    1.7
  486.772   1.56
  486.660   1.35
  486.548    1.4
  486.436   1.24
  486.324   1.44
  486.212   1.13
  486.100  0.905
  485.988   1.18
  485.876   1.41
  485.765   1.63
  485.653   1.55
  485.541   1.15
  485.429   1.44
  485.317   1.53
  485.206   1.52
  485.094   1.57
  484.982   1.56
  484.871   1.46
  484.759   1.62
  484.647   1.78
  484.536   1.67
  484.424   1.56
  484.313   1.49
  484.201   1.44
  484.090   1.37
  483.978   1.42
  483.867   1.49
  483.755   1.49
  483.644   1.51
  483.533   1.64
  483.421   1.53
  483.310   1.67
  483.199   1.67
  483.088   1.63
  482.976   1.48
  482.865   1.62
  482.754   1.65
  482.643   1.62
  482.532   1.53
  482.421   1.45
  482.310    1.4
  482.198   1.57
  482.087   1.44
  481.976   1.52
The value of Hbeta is 0.193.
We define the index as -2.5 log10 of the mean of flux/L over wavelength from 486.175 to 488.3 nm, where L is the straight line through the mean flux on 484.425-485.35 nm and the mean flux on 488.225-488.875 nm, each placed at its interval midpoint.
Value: 0.04 mag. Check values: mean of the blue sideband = 1.59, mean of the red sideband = 1.43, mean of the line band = 1.44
